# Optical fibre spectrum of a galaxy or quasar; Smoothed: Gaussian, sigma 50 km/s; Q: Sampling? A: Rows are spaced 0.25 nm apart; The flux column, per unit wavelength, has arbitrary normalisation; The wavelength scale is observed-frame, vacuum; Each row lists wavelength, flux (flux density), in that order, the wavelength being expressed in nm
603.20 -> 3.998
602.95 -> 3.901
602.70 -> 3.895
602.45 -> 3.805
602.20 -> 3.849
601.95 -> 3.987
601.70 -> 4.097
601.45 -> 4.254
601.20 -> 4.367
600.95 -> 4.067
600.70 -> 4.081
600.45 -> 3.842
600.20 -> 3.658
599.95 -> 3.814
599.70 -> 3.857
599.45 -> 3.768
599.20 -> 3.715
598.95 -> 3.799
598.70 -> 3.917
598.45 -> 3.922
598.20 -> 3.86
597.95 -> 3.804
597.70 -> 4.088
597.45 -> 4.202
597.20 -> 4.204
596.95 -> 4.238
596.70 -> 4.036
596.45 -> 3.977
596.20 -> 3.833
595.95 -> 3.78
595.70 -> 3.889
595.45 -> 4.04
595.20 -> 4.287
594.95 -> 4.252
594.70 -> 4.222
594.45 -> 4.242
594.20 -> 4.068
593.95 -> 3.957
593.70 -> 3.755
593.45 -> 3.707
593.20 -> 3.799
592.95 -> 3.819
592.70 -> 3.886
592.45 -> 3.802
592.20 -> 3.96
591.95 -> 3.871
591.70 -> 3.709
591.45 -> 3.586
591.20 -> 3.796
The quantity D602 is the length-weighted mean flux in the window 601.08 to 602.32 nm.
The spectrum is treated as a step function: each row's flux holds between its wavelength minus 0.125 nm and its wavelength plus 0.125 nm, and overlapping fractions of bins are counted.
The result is 4.11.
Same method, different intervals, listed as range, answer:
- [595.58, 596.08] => 3.83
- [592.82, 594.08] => 3.81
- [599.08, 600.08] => 3.79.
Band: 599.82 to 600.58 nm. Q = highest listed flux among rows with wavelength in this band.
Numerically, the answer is 3.842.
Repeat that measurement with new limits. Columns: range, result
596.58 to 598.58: 4.238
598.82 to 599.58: 3.799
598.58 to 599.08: 3.917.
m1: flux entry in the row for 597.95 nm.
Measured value 3.804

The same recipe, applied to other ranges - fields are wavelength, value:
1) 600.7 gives 4.081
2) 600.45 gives 3.842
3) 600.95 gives 4.067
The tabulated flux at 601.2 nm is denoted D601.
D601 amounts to 4.367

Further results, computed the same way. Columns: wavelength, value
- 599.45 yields 3.768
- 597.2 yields 4.204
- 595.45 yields 4.04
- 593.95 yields 3.957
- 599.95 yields 3.814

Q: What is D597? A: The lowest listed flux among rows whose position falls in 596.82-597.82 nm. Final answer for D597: 4.088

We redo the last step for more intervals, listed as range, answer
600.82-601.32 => 4.067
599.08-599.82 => 3.715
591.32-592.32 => 3.586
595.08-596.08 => 3.78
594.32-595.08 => 4.222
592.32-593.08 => 3.802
